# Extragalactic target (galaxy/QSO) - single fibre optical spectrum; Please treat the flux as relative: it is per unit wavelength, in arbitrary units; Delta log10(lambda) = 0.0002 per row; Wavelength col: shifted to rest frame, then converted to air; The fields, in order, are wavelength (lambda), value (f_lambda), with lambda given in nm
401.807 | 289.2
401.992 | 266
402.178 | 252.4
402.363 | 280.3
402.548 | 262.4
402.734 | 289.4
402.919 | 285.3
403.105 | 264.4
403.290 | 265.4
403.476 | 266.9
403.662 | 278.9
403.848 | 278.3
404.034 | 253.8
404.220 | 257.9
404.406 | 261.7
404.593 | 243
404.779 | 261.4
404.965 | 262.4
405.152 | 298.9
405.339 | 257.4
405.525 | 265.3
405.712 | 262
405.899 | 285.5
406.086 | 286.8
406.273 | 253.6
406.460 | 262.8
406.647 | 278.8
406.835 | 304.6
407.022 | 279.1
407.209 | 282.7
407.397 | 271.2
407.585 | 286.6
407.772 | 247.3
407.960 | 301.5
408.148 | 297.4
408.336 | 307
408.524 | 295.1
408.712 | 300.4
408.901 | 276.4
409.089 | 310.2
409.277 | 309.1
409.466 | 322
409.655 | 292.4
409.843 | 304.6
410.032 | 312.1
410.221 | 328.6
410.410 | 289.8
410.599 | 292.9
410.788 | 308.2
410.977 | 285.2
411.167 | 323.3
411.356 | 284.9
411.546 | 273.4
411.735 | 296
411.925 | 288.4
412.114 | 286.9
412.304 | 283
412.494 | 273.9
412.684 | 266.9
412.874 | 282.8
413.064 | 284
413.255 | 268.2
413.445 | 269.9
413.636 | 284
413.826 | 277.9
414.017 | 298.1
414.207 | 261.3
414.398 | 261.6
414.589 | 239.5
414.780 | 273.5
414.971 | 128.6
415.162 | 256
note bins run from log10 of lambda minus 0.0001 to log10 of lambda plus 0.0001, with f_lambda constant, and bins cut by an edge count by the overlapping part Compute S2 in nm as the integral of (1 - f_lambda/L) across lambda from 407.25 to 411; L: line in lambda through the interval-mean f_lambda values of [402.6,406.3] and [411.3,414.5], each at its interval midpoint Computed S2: -0.31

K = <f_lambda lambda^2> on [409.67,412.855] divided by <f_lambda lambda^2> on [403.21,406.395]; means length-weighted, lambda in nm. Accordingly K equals 1.1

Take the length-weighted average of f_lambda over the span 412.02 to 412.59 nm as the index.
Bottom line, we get 281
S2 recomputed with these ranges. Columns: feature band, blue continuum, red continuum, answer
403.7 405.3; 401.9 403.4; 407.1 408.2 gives 0.05 nm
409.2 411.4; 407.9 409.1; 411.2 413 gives -0.11 nm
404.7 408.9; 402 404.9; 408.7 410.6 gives 0.11 nm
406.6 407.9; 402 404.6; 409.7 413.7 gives 0.00 nm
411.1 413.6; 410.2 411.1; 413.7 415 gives -0.03 nm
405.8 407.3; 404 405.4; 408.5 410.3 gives 0.00 nm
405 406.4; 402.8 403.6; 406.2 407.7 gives 0.02 nm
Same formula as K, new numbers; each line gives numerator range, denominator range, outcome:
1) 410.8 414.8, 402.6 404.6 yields 1.09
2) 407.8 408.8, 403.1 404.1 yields 1.13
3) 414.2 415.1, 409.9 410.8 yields 0.77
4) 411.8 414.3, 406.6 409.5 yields 0.98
